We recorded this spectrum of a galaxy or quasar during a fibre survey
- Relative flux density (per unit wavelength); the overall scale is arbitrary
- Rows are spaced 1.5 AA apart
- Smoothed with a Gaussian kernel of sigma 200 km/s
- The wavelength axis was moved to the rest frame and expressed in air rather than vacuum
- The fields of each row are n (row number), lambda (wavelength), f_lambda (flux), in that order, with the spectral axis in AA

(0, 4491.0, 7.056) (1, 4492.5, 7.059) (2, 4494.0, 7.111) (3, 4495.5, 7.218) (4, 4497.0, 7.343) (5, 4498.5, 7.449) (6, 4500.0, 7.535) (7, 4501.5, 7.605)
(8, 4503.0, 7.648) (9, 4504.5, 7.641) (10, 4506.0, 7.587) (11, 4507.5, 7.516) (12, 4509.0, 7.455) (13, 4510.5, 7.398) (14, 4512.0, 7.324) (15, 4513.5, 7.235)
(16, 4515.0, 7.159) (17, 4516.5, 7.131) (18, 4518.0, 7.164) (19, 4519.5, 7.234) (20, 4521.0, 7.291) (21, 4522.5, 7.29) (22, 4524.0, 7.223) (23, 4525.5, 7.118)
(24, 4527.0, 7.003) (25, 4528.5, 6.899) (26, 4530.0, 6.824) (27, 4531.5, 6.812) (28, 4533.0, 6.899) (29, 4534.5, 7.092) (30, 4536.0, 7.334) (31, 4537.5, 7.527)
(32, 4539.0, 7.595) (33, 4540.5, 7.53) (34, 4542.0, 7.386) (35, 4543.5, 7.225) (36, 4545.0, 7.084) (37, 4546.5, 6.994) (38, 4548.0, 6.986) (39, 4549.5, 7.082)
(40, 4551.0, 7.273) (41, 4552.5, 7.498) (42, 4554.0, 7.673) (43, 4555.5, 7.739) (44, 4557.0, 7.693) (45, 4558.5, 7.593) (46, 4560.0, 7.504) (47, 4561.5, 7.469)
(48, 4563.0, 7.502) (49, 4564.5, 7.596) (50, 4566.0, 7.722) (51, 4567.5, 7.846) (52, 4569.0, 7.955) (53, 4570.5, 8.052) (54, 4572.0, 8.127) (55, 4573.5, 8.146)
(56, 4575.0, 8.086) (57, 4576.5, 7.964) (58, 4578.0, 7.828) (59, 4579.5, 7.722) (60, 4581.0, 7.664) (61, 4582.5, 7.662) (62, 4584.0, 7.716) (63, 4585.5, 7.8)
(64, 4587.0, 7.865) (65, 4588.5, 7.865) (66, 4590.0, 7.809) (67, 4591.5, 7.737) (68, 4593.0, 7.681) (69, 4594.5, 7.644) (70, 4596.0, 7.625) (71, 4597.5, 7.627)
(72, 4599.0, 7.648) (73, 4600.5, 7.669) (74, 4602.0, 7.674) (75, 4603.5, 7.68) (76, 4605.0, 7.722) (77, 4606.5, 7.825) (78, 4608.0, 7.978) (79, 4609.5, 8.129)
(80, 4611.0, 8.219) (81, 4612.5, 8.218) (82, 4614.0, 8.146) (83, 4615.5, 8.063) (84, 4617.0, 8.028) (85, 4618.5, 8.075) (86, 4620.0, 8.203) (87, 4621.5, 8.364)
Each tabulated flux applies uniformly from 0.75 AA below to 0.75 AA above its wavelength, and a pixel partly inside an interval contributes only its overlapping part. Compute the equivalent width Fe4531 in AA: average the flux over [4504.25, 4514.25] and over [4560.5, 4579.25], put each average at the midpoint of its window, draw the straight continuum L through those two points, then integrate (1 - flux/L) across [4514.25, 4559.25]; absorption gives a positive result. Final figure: 2.25 AA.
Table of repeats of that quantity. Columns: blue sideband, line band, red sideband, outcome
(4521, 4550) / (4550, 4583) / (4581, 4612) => -1.2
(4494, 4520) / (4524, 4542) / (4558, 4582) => 0.9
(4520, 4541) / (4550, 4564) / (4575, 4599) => -0.2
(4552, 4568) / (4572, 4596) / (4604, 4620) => 0.0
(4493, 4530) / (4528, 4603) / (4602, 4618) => 1.2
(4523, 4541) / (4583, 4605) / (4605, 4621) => 0.4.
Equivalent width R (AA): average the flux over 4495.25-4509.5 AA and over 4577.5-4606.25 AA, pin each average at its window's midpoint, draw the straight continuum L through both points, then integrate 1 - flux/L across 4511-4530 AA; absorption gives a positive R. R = 0.98 AA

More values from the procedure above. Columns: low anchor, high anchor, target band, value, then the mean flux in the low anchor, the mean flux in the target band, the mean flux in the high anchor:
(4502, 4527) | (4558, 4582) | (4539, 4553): 0.6 AA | 7.33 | 7.24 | 7.8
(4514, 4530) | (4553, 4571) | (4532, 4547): 0.2 AA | 7.14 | 7.26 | 7.69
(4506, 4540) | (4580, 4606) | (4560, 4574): -0.5 AA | 7.22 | 7.8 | 7.71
